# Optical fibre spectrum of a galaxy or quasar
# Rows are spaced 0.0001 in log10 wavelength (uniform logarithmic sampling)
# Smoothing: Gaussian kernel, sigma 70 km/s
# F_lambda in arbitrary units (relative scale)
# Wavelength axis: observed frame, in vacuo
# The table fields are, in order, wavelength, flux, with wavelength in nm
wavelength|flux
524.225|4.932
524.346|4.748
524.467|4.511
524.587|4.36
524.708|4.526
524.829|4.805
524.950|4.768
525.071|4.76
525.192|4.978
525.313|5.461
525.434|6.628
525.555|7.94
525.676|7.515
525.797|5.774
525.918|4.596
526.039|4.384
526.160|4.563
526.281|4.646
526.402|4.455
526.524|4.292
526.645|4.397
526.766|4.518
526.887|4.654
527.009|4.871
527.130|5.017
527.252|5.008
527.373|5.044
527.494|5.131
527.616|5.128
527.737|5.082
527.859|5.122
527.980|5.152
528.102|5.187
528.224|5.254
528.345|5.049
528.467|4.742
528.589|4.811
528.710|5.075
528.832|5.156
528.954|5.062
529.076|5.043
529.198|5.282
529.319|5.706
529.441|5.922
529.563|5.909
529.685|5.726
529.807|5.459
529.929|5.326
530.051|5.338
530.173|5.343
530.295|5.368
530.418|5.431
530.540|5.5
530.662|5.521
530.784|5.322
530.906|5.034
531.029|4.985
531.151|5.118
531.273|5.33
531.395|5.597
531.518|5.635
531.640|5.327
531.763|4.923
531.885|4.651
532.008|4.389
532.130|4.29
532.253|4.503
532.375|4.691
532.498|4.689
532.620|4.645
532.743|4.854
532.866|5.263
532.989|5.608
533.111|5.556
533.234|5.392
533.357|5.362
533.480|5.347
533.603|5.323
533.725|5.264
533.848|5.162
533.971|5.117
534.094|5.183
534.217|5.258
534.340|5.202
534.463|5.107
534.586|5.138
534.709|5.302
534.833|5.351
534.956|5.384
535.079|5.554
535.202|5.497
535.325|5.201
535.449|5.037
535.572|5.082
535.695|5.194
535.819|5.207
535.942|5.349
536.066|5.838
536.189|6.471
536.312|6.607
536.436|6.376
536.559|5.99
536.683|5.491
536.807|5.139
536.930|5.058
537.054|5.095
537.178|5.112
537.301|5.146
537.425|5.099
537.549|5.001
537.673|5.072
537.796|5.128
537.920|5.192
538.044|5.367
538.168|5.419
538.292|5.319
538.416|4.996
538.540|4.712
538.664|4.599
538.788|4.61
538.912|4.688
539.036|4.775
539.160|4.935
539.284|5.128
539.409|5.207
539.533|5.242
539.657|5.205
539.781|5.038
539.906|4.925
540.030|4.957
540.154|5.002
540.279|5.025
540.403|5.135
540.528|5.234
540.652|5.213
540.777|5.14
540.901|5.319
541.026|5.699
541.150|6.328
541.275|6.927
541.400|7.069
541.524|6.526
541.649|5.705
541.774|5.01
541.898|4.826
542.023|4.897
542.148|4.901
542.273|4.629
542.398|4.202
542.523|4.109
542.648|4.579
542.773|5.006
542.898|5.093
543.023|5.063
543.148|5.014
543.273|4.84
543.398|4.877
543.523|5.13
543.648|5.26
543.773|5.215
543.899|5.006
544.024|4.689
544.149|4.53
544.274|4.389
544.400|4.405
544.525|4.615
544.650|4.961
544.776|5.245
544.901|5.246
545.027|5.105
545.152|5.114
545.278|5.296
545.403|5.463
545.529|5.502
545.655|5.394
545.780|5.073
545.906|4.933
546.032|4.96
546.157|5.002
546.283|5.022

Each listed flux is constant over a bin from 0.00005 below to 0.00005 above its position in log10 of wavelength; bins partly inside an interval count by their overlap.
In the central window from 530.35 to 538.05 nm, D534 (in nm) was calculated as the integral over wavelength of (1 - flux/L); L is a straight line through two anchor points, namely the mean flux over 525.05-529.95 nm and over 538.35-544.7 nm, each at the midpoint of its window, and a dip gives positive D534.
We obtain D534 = -0.16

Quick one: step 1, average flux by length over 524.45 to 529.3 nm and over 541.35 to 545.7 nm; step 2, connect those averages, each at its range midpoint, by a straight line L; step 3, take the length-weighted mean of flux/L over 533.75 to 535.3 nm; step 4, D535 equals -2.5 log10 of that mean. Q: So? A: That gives -0.04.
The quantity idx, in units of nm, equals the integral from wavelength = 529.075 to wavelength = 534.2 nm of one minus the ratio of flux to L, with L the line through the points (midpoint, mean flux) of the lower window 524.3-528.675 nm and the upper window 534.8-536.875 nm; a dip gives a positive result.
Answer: 0.11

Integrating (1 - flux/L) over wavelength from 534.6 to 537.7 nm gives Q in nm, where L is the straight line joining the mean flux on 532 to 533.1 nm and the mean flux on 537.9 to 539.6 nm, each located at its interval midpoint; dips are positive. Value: -0.310 nm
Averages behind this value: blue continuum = 4.83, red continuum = 5.01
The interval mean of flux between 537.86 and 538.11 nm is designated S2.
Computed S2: 5.28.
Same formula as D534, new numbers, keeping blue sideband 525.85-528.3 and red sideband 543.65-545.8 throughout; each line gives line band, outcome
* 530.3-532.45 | -0.09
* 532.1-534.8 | -0.12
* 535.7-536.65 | -0.19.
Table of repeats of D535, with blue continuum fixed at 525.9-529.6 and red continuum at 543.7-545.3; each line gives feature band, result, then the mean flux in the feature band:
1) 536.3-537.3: -0.123 mag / 5.53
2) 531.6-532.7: 0.065 mag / 4.67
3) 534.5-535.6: -0.072 mag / 5.28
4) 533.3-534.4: -0.064 mag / 5.25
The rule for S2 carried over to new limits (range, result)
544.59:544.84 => 5.1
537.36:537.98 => 5.1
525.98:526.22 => 4.48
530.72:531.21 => 5.12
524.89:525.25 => 4.83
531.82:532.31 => 4.46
